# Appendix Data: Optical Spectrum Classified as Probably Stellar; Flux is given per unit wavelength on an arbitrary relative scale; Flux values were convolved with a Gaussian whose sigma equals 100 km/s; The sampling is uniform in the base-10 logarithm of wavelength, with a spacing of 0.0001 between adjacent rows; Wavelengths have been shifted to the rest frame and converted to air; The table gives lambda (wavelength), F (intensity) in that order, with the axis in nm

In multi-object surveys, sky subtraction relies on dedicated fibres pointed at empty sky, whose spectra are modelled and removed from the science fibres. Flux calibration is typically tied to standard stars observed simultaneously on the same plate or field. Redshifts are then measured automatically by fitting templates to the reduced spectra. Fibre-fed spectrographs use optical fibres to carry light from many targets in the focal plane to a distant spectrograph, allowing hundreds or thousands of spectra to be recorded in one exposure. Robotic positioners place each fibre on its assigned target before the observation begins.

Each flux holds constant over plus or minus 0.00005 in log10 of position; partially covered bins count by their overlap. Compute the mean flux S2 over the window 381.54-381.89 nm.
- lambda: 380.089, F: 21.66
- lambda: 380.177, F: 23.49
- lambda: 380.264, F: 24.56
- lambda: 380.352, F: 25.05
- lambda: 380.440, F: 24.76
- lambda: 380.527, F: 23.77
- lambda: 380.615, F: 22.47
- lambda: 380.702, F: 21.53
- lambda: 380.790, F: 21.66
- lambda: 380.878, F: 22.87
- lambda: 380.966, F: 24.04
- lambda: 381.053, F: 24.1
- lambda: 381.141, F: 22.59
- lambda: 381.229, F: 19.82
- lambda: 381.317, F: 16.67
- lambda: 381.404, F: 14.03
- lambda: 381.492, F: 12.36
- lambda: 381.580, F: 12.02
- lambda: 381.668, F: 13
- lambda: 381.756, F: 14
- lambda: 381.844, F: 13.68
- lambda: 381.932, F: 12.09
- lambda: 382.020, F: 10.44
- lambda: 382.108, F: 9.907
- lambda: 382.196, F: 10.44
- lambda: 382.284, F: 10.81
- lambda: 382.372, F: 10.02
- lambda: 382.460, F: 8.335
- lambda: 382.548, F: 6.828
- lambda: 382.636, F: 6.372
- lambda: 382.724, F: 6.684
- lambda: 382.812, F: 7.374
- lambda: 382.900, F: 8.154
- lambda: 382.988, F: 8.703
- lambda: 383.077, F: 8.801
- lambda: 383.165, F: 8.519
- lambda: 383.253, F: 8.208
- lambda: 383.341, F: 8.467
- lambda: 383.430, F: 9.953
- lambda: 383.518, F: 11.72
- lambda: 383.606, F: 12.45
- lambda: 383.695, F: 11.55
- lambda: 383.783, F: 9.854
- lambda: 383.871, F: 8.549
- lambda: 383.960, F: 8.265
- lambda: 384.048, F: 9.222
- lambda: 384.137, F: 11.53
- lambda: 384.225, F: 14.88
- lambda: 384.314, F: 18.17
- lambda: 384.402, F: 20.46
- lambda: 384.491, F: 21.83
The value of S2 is 13.2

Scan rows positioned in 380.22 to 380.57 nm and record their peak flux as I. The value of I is 25.05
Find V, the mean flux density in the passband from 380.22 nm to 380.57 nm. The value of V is 24.6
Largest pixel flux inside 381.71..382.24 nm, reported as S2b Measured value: 14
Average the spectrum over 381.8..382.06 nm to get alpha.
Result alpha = 12.1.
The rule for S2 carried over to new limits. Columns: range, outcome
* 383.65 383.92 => 9.94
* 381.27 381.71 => 13.7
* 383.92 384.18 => 9.68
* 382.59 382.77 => 6.55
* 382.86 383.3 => 8.48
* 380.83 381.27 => 22.7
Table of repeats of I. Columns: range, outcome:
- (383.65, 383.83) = 11.55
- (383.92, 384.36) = 18.17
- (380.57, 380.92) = 22.87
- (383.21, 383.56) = 11.72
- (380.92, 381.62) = 24.1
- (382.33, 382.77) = 10.02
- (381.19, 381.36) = 19.82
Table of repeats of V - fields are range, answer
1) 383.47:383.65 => 12.1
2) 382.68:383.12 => 7.94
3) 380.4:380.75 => 23.1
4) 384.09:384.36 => 14.9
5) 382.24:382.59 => 9.01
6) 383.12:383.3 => 8.4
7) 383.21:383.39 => 8.35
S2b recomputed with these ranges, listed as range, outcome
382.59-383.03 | 8.703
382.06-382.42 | 10.81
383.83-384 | 8.549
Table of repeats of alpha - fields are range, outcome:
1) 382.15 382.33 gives 10.6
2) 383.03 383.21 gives 8.64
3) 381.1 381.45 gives 18.2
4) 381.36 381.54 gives 13.2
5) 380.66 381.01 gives 22.5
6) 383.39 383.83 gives 11.1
